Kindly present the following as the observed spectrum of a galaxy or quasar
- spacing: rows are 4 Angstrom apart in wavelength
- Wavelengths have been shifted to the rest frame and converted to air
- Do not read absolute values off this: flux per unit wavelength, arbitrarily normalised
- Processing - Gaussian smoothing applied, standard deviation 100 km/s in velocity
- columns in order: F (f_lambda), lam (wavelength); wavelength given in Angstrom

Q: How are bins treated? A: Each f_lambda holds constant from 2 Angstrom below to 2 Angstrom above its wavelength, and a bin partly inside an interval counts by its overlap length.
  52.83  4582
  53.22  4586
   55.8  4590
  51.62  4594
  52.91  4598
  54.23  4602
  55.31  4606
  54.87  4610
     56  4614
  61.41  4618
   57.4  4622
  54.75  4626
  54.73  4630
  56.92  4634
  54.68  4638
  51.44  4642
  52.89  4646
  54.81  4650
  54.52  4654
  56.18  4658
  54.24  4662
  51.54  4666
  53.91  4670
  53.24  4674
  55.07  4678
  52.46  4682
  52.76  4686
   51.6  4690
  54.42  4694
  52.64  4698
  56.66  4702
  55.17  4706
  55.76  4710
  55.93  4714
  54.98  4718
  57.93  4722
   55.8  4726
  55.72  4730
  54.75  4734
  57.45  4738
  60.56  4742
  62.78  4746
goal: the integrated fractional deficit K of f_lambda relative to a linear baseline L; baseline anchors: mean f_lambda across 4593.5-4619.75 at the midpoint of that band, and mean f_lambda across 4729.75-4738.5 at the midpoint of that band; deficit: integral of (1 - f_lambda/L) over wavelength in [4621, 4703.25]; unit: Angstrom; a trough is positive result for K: 2.2 Angstrom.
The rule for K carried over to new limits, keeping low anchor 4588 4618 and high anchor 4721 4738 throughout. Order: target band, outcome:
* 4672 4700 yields 1.3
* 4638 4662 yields 0.6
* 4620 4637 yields -0.2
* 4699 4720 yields 0.1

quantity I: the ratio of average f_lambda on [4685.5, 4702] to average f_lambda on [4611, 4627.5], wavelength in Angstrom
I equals 0.93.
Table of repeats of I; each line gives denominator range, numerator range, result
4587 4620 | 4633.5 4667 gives 0.98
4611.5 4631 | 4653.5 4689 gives 0.94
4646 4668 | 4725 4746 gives 1.06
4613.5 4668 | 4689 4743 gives 1.01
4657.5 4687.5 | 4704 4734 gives 1.04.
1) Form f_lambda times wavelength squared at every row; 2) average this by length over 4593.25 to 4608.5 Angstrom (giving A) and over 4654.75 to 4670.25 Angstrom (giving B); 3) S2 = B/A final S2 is 1.0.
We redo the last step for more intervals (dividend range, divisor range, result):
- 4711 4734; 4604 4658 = 1.05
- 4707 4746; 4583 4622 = 1.09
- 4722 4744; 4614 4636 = 1.05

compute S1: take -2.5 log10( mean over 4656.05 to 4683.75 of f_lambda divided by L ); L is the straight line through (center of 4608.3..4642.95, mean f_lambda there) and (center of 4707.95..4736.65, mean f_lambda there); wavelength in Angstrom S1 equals 0.04 mag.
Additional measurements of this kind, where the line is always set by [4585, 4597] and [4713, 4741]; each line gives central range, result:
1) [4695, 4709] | 0.02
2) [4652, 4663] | 0.00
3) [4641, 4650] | 0.04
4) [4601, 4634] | -0.04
